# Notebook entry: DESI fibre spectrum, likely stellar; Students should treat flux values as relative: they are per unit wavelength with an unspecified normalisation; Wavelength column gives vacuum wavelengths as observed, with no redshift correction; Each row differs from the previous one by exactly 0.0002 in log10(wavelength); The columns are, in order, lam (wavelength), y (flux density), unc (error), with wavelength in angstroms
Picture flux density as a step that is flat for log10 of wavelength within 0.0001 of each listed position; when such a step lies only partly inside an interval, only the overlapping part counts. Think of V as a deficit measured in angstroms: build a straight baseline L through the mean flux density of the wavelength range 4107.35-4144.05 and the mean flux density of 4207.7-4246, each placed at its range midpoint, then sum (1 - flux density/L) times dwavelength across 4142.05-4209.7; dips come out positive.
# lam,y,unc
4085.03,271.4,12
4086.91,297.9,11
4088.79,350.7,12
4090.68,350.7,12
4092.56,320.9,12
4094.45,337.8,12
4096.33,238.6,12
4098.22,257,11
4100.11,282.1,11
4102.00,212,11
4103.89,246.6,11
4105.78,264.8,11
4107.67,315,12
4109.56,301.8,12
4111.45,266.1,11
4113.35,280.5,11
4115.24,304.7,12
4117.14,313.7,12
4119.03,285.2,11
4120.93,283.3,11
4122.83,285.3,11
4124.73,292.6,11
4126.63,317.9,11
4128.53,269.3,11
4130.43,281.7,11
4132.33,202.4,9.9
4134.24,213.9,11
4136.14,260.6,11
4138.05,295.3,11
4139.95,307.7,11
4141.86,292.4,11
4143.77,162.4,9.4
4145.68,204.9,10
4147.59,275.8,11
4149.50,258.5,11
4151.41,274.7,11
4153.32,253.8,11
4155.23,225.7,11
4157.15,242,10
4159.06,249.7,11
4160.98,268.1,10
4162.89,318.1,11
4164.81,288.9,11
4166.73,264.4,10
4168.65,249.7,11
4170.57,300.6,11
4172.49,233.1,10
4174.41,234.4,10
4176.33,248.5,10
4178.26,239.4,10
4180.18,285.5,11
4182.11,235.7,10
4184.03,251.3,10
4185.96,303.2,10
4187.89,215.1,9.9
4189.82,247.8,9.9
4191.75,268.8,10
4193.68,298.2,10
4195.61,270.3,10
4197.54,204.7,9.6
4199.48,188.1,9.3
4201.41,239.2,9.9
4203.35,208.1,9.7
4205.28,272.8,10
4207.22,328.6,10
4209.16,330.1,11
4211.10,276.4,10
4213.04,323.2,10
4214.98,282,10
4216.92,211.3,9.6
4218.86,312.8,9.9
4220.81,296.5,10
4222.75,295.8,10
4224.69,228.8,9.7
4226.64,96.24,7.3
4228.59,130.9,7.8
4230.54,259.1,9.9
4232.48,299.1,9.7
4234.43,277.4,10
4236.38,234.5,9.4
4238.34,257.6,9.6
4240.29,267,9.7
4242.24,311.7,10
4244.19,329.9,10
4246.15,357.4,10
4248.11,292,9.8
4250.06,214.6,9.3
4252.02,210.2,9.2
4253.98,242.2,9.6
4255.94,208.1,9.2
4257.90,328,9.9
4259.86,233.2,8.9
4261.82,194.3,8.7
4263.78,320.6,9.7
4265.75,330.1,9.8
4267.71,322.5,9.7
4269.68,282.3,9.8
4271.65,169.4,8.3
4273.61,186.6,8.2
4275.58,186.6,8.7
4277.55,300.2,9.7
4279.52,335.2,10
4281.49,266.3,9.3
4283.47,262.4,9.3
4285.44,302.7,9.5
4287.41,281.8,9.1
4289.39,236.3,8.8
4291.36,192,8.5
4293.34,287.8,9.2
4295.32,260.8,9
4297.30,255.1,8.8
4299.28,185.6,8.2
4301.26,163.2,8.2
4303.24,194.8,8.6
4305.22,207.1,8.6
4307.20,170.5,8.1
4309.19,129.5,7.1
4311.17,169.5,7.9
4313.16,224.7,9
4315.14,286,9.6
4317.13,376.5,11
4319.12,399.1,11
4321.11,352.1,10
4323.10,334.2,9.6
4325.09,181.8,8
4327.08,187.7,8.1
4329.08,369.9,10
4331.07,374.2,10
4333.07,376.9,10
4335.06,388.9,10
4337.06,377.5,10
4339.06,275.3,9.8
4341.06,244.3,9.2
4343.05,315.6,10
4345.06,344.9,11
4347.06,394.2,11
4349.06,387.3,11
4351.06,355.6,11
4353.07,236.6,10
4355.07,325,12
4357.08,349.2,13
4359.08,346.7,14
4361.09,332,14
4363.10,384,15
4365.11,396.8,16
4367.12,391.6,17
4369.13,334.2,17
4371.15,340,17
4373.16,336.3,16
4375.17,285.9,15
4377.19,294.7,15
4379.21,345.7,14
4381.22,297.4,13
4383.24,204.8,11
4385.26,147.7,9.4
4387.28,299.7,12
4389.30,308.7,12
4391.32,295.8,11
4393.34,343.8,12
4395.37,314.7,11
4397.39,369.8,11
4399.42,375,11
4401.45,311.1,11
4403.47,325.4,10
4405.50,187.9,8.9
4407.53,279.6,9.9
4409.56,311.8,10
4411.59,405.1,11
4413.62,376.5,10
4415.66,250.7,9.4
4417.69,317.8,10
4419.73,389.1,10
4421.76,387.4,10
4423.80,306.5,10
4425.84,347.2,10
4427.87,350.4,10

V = 4.24 angstroms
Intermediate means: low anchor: 278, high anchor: 267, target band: 255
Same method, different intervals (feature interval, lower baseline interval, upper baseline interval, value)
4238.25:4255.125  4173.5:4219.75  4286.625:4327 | -1.5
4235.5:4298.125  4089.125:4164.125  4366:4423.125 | 6.5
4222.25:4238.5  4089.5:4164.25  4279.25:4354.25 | 2.9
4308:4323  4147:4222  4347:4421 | 1.2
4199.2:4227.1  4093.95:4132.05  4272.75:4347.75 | 1.2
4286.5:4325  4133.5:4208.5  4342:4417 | 6.8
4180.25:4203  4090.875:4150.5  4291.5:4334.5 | 1.8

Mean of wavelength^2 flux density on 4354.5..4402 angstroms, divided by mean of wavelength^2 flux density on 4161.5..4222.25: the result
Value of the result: 1.3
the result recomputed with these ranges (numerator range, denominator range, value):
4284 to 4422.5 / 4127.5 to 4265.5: 1.25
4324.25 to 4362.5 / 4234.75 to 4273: 1.27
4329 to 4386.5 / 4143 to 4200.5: 1.42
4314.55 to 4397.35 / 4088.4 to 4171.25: 1.32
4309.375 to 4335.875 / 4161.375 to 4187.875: 1.23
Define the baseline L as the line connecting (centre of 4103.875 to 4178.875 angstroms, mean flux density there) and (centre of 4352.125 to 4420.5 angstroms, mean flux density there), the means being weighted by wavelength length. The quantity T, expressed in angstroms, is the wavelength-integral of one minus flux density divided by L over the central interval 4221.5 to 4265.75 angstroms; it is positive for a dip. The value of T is 4.97 angstroms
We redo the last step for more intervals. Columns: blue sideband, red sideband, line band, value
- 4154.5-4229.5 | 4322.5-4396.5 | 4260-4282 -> 1.8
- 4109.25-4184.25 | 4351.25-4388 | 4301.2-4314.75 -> 5.2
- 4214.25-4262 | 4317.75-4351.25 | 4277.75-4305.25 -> 4.6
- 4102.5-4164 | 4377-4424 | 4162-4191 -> 1.5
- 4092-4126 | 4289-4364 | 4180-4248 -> 5.5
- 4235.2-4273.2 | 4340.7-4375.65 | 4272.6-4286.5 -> 1.1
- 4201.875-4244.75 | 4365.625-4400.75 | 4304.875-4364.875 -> -2.2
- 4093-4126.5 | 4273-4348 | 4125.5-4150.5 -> 2.1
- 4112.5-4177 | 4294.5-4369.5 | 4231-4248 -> -0.5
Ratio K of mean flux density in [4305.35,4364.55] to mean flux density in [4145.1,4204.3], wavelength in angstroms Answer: 1.22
